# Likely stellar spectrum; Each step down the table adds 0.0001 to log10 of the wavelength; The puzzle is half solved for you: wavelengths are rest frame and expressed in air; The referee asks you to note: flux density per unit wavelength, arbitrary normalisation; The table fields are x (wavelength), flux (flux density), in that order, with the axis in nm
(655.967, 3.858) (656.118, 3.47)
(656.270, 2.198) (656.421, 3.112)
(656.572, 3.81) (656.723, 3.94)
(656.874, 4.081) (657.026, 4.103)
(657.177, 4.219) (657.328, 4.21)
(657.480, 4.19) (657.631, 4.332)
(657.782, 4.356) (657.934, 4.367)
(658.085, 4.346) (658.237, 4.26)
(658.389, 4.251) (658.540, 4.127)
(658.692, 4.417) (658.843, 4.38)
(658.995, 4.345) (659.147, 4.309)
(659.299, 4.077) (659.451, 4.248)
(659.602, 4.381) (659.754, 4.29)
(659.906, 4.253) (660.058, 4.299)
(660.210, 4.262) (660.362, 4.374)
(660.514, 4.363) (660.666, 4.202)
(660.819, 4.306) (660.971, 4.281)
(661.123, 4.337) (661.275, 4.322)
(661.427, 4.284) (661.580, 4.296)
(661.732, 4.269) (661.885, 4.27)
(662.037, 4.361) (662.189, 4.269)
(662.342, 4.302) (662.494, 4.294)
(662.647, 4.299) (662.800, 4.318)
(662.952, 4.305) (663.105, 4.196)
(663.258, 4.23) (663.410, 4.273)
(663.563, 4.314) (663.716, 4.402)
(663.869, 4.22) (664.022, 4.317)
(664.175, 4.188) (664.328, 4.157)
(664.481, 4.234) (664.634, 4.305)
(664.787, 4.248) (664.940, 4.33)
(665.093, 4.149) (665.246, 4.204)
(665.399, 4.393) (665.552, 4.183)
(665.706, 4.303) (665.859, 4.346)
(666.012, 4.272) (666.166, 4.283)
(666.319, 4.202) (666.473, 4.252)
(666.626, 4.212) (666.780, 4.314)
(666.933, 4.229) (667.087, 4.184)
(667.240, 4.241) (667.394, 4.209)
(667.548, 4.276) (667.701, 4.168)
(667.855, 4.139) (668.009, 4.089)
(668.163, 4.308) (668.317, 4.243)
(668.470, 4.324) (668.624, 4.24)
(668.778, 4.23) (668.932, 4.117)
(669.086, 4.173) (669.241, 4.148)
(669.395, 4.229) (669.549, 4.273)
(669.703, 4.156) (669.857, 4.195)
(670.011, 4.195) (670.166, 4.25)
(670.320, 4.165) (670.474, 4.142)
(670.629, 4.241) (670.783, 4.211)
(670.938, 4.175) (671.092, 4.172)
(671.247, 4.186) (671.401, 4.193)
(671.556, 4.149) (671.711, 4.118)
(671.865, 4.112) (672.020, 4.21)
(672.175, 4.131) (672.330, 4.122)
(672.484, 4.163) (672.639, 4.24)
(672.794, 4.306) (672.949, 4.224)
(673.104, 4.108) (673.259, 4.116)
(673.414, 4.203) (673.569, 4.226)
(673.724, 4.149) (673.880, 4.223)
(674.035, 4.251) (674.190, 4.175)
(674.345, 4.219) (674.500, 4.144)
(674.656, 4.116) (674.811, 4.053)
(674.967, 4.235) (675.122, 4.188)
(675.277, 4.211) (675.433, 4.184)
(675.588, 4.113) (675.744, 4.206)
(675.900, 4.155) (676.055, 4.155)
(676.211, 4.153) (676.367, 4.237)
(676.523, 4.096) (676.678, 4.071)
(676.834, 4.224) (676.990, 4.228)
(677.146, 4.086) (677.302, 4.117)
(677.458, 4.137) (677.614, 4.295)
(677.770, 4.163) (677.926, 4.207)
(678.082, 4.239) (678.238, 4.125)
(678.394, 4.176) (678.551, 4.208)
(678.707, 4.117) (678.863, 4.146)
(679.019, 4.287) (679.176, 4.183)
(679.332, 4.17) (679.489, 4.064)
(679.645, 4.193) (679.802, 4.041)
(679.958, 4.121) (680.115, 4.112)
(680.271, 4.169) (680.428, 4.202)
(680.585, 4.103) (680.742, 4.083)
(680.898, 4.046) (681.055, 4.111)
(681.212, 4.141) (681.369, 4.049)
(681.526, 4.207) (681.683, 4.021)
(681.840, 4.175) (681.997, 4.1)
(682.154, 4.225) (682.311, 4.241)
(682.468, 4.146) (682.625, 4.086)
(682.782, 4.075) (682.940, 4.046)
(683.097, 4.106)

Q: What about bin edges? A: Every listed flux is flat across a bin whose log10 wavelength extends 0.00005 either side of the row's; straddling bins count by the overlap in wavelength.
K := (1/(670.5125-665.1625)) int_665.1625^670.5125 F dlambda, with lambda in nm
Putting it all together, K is 4.23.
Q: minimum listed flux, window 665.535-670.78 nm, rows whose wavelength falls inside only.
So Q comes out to 4.089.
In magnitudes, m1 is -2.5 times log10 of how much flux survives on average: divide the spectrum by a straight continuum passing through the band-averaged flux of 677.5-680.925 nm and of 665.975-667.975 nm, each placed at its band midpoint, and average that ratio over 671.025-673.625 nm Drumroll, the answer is 0.01 mag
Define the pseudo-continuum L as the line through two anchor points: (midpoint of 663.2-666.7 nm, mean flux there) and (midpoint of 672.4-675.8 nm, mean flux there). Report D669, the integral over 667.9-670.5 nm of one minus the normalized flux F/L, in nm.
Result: 0.01 nm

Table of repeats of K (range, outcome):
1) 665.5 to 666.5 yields 4.26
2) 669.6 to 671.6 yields 4.19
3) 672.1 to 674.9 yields 4.18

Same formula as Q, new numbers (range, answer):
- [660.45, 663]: 4.202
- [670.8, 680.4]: 4.041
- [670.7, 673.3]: 4.108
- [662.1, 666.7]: 4.149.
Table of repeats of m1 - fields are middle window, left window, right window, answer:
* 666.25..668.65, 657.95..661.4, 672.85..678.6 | 0.00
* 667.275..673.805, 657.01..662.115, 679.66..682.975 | 0.00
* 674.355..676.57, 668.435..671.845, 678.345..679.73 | 0.00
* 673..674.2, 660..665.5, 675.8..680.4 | 0.00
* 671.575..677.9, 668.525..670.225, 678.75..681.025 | 0.00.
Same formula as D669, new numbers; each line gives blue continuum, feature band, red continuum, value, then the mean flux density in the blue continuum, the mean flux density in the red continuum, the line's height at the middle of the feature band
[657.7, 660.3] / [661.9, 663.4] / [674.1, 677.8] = -0.01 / 4.29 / 4.17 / 4.27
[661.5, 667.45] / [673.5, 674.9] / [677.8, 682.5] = 0.01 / 4.27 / 4.15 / 4.19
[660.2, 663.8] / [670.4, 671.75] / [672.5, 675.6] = 0.01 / 4.3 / 4.19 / 4.21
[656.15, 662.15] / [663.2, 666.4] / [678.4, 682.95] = -0.08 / 4.17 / 4.13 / 4.16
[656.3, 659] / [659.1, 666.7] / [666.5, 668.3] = -0.19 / 4.12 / 4.22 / 4.17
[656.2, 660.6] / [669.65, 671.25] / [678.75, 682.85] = -0.02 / 4.14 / 4.13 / 4.14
